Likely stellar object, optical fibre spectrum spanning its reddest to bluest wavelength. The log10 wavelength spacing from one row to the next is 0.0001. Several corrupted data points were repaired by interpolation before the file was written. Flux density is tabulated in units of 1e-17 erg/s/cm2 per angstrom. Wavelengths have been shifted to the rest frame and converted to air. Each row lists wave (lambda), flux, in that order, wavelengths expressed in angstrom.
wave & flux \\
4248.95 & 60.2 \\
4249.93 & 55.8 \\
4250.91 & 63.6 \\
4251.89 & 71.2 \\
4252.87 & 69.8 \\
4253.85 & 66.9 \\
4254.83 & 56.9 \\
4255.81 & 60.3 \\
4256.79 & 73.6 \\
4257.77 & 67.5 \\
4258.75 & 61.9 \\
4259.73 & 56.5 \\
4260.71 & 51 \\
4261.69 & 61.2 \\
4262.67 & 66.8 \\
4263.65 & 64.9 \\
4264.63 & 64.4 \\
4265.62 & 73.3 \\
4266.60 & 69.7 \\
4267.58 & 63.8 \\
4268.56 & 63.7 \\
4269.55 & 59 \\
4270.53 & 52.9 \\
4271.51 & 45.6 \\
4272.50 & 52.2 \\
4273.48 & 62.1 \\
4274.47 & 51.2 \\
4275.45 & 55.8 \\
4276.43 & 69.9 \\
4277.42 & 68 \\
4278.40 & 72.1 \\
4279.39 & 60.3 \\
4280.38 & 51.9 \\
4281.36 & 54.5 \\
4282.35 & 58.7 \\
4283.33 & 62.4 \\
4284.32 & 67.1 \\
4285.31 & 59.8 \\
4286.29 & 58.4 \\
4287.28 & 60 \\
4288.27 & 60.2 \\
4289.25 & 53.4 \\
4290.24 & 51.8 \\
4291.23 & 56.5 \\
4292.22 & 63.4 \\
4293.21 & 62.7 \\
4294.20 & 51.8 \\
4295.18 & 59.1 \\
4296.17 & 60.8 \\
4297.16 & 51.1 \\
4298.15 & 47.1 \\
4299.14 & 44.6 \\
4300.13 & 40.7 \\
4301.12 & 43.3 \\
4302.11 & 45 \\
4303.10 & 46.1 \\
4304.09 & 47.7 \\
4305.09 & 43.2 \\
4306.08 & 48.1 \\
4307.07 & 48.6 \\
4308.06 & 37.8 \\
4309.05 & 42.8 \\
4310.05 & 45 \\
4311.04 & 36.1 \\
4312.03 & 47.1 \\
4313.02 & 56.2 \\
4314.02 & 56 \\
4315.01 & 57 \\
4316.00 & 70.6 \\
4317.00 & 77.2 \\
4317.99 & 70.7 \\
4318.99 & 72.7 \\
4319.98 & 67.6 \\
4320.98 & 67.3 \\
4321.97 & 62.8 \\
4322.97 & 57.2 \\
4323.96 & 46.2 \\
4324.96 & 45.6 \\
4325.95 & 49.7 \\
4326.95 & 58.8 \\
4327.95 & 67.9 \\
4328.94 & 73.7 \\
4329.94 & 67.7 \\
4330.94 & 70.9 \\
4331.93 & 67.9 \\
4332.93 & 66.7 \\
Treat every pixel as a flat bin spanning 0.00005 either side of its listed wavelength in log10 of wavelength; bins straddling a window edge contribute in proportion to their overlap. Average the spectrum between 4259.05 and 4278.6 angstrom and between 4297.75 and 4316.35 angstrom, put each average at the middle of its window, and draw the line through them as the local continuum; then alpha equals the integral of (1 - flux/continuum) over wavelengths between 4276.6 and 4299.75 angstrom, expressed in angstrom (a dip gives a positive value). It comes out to -1.7 angstrom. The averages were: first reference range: 61.1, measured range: 58.1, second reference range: 47.4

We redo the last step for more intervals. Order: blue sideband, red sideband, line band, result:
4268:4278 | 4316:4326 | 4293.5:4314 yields 4.6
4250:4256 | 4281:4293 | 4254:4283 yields 0.4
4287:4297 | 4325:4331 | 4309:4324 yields 0.5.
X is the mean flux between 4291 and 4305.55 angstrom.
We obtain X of 50.8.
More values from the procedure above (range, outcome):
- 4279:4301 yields 56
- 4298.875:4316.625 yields 47.8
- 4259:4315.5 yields 55.5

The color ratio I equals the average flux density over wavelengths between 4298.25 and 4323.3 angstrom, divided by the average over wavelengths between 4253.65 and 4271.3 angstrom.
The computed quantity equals 0.85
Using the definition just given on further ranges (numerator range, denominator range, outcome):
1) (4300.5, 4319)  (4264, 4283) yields 0.85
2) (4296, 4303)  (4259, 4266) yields 0.75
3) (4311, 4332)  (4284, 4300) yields 1.10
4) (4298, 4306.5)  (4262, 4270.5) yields 0.69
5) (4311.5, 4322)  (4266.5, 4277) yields 1.10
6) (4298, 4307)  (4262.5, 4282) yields 0.74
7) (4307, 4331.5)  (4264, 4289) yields 0.96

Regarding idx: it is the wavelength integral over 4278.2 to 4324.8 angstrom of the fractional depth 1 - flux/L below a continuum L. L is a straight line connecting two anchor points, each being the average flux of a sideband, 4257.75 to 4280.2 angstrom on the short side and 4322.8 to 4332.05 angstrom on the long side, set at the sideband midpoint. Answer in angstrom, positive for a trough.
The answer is 4.31 angstrom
